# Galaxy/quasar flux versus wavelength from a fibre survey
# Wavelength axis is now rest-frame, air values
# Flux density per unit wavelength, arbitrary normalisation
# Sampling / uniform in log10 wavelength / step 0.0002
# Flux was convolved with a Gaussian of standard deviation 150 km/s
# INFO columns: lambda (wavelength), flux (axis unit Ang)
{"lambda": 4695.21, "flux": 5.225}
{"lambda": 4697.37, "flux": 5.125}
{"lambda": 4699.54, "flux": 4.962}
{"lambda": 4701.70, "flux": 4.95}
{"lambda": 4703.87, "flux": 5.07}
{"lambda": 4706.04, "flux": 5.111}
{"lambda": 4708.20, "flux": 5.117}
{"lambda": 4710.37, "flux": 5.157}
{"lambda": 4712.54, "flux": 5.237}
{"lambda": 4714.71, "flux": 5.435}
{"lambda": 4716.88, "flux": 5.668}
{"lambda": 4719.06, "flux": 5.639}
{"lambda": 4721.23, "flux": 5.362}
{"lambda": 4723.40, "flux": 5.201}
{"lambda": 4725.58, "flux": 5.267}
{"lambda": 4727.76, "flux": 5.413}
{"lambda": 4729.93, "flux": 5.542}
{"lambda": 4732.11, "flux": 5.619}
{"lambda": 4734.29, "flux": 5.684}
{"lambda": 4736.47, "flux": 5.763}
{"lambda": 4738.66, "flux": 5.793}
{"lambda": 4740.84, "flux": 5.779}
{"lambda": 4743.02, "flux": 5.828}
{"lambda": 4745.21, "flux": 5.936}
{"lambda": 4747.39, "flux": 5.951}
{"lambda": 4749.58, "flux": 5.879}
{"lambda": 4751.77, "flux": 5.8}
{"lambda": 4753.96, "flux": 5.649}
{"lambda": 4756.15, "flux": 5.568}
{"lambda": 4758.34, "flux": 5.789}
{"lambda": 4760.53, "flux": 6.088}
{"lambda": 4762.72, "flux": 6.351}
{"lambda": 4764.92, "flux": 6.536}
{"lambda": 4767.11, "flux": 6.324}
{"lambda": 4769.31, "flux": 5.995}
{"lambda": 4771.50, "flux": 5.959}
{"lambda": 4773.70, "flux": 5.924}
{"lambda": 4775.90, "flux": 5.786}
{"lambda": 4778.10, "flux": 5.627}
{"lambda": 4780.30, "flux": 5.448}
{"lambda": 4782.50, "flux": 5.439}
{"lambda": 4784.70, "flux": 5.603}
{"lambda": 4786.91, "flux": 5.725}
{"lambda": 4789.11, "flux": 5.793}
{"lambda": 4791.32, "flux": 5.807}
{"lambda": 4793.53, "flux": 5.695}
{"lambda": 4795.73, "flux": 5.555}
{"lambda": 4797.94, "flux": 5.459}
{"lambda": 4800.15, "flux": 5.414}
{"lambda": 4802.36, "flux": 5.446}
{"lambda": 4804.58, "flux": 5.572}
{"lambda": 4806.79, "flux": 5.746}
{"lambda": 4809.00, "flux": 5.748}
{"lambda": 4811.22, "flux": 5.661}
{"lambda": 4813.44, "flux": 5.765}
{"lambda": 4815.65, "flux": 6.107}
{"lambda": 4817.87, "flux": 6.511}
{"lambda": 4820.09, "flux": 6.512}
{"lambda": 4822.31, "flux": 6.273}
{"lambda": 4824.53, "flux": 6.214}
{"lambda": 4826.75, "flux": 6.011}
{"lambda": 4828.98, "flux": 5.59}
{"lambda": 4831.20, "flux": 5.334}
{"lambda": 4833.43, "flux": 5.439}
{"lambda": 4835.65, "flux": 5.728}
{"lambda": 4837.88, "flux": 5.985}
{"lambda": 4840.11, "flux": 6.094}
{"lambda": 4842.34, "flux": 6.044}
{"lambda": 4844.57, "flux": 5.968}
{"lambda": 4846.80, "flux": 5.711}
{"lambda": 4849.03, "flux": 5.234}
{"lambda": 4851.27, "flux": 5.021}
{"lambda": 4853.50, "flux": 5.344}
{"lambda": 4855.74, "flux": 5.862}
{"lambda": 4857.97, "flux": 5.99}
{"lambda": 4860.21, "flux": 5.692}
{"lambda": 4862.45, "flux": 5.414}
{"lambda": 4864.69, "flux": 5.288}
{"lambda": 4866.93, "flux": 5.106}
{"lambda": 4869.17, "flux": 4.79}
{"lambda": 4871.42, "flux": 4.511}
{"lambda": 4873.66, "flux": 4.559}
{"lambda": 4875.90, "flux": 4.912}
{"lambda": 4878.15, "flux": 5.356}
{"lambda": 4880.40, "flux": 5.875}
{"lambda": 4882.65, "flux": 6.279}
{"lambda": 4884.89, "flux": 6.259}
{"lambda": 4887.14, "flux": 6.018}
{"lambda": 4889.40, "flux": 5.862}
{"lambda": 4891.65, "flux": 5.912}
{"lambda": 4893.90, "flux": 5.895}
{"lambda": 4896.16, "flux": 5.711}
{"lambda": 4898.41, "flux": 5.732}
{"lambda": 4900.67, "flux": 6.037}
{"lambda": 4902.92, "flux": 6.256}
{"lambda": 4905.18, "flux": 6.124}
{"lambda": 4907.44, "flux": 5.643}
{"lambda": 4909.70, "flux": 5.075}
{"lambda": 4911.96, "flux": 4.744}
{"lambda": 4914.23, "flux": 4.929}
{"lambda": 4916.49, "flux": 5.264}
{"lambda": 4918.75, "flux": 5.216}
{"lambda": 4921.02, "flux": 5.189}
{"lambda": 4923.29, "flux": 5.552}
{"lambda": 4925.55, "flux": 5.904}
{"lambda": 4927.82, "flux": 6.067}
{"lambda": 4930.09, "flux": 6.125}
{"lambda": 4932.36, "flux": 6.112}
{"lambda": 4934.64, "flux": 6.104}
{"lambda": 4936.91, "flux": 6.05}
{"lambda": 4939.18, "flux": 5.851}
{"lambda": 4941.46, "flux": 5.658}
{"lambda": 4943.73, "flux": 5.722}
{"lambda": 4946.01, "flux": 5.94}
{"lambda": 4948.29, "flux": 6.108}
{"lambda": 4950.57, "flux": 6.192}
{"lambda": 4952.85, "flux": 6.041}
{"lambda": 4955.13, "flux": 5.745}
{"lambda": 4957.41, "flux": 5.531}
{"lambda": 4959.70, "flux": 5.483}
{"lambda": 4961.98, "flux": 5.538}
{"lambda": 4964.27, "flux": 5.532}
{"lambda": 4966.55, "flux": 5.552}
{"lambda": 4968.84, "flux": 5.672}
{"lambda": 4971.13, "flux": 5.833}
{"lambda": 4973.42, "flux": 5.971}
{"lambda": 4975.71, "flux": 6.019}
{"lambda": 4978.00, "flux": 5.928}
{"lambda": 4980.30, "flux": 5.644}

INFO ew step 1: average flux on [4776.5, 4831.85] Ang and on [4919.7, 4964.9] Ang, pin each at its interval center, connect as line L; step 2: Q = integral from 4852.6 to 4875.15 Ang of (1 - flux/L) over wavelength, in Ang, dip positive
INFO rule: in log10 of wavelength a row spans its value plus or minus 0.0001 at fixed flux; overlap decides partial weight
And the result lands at 2.1 Ang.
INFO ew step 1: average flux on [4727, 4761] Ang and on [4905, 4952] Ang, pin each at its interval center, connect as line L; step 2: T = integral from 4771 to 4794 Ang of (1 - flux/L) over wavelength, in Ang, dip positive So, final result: 0.1 Ang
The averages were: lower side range 5.75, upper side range 5.69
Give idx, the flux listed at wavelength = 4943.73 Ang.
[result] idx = 5.722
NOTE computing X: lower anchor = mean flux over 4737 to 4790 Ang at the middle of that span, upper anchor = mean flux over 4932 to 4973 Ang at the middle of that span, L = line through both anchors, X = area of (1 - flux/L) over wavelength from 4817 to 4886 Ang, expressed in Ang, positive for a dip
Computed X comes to 2.33 Ang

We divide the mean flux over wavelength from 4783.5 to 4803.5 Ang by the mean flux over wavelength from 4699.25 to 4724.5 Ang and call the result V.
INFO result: 1.07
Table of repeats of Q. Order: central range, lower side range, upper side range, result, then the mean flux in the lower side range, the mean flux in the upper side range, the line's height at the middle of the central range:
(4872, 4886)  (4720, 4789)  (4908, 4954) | 0.52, 5.76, 5.69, 5.71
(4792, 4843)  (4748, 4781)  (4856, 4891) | -1.05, 5.92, 5.48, 5.7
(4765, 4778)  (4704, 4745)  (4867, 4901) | -1.20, 5.48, 5.56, 5.5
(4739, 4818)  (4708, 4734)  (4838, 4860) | -3.74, 5.41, 5.71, 5.54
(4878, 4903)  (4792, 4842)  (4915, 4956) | -0.53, 5.82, 5.82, 5.82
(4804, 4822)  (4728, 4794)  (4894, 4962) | -0.59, 5.82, 5.73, 5.79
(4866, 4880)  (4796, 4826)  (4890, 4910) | 2.24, 5.87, 5.85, 5.86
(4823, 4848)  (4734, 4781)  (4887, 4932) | -0.26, 5.89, 5.66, 5.77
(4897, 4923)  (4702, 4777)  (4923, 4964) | 1.61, 5.68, 5.87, 5.84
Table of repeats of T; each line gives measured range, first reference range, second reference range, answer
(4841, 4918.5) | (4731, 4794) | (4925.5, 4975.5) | 4.1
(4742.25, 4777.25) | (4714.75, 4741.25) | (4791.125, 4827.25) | -1.8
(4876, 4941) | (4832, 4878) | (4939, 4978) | -1.4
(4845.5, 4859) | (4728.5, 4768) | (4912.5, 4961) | 0.6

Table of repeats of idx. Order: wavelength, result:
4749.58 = 5.879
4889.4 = 5.862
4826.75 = 6.011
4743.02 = 5.828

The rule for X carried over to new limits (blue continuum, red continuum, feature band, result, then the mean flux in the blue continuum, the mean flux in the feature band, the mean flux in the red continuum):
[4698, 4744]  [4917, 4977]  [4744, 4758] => -0.87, 5.41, 5.79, 5.79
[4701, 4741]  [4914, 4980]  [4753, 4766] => -1.27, 5.41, 6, 5.76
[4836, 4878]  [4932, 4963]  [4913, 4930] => 0.74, 5.42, 5.48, 5.86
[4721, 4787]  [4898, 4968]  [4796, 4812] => 0.49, 5.77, 5.57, 5.71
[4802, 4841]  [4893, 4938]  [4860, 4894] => 1.76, 5.88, 5.47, 5.69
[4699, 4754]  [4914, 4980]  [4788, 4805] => -0.04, 5.5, 5.59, 5.76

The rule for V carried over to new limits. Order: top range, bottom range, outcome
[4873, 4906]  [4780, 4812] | 1.03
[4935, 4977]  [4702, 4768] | 1.03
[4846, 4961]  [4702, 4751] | 1.02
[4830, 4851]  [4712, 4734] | 1.04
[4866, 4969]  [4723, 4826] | 0.97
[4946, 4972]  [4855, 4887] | 1.06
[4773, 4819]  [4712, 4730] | 1.05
